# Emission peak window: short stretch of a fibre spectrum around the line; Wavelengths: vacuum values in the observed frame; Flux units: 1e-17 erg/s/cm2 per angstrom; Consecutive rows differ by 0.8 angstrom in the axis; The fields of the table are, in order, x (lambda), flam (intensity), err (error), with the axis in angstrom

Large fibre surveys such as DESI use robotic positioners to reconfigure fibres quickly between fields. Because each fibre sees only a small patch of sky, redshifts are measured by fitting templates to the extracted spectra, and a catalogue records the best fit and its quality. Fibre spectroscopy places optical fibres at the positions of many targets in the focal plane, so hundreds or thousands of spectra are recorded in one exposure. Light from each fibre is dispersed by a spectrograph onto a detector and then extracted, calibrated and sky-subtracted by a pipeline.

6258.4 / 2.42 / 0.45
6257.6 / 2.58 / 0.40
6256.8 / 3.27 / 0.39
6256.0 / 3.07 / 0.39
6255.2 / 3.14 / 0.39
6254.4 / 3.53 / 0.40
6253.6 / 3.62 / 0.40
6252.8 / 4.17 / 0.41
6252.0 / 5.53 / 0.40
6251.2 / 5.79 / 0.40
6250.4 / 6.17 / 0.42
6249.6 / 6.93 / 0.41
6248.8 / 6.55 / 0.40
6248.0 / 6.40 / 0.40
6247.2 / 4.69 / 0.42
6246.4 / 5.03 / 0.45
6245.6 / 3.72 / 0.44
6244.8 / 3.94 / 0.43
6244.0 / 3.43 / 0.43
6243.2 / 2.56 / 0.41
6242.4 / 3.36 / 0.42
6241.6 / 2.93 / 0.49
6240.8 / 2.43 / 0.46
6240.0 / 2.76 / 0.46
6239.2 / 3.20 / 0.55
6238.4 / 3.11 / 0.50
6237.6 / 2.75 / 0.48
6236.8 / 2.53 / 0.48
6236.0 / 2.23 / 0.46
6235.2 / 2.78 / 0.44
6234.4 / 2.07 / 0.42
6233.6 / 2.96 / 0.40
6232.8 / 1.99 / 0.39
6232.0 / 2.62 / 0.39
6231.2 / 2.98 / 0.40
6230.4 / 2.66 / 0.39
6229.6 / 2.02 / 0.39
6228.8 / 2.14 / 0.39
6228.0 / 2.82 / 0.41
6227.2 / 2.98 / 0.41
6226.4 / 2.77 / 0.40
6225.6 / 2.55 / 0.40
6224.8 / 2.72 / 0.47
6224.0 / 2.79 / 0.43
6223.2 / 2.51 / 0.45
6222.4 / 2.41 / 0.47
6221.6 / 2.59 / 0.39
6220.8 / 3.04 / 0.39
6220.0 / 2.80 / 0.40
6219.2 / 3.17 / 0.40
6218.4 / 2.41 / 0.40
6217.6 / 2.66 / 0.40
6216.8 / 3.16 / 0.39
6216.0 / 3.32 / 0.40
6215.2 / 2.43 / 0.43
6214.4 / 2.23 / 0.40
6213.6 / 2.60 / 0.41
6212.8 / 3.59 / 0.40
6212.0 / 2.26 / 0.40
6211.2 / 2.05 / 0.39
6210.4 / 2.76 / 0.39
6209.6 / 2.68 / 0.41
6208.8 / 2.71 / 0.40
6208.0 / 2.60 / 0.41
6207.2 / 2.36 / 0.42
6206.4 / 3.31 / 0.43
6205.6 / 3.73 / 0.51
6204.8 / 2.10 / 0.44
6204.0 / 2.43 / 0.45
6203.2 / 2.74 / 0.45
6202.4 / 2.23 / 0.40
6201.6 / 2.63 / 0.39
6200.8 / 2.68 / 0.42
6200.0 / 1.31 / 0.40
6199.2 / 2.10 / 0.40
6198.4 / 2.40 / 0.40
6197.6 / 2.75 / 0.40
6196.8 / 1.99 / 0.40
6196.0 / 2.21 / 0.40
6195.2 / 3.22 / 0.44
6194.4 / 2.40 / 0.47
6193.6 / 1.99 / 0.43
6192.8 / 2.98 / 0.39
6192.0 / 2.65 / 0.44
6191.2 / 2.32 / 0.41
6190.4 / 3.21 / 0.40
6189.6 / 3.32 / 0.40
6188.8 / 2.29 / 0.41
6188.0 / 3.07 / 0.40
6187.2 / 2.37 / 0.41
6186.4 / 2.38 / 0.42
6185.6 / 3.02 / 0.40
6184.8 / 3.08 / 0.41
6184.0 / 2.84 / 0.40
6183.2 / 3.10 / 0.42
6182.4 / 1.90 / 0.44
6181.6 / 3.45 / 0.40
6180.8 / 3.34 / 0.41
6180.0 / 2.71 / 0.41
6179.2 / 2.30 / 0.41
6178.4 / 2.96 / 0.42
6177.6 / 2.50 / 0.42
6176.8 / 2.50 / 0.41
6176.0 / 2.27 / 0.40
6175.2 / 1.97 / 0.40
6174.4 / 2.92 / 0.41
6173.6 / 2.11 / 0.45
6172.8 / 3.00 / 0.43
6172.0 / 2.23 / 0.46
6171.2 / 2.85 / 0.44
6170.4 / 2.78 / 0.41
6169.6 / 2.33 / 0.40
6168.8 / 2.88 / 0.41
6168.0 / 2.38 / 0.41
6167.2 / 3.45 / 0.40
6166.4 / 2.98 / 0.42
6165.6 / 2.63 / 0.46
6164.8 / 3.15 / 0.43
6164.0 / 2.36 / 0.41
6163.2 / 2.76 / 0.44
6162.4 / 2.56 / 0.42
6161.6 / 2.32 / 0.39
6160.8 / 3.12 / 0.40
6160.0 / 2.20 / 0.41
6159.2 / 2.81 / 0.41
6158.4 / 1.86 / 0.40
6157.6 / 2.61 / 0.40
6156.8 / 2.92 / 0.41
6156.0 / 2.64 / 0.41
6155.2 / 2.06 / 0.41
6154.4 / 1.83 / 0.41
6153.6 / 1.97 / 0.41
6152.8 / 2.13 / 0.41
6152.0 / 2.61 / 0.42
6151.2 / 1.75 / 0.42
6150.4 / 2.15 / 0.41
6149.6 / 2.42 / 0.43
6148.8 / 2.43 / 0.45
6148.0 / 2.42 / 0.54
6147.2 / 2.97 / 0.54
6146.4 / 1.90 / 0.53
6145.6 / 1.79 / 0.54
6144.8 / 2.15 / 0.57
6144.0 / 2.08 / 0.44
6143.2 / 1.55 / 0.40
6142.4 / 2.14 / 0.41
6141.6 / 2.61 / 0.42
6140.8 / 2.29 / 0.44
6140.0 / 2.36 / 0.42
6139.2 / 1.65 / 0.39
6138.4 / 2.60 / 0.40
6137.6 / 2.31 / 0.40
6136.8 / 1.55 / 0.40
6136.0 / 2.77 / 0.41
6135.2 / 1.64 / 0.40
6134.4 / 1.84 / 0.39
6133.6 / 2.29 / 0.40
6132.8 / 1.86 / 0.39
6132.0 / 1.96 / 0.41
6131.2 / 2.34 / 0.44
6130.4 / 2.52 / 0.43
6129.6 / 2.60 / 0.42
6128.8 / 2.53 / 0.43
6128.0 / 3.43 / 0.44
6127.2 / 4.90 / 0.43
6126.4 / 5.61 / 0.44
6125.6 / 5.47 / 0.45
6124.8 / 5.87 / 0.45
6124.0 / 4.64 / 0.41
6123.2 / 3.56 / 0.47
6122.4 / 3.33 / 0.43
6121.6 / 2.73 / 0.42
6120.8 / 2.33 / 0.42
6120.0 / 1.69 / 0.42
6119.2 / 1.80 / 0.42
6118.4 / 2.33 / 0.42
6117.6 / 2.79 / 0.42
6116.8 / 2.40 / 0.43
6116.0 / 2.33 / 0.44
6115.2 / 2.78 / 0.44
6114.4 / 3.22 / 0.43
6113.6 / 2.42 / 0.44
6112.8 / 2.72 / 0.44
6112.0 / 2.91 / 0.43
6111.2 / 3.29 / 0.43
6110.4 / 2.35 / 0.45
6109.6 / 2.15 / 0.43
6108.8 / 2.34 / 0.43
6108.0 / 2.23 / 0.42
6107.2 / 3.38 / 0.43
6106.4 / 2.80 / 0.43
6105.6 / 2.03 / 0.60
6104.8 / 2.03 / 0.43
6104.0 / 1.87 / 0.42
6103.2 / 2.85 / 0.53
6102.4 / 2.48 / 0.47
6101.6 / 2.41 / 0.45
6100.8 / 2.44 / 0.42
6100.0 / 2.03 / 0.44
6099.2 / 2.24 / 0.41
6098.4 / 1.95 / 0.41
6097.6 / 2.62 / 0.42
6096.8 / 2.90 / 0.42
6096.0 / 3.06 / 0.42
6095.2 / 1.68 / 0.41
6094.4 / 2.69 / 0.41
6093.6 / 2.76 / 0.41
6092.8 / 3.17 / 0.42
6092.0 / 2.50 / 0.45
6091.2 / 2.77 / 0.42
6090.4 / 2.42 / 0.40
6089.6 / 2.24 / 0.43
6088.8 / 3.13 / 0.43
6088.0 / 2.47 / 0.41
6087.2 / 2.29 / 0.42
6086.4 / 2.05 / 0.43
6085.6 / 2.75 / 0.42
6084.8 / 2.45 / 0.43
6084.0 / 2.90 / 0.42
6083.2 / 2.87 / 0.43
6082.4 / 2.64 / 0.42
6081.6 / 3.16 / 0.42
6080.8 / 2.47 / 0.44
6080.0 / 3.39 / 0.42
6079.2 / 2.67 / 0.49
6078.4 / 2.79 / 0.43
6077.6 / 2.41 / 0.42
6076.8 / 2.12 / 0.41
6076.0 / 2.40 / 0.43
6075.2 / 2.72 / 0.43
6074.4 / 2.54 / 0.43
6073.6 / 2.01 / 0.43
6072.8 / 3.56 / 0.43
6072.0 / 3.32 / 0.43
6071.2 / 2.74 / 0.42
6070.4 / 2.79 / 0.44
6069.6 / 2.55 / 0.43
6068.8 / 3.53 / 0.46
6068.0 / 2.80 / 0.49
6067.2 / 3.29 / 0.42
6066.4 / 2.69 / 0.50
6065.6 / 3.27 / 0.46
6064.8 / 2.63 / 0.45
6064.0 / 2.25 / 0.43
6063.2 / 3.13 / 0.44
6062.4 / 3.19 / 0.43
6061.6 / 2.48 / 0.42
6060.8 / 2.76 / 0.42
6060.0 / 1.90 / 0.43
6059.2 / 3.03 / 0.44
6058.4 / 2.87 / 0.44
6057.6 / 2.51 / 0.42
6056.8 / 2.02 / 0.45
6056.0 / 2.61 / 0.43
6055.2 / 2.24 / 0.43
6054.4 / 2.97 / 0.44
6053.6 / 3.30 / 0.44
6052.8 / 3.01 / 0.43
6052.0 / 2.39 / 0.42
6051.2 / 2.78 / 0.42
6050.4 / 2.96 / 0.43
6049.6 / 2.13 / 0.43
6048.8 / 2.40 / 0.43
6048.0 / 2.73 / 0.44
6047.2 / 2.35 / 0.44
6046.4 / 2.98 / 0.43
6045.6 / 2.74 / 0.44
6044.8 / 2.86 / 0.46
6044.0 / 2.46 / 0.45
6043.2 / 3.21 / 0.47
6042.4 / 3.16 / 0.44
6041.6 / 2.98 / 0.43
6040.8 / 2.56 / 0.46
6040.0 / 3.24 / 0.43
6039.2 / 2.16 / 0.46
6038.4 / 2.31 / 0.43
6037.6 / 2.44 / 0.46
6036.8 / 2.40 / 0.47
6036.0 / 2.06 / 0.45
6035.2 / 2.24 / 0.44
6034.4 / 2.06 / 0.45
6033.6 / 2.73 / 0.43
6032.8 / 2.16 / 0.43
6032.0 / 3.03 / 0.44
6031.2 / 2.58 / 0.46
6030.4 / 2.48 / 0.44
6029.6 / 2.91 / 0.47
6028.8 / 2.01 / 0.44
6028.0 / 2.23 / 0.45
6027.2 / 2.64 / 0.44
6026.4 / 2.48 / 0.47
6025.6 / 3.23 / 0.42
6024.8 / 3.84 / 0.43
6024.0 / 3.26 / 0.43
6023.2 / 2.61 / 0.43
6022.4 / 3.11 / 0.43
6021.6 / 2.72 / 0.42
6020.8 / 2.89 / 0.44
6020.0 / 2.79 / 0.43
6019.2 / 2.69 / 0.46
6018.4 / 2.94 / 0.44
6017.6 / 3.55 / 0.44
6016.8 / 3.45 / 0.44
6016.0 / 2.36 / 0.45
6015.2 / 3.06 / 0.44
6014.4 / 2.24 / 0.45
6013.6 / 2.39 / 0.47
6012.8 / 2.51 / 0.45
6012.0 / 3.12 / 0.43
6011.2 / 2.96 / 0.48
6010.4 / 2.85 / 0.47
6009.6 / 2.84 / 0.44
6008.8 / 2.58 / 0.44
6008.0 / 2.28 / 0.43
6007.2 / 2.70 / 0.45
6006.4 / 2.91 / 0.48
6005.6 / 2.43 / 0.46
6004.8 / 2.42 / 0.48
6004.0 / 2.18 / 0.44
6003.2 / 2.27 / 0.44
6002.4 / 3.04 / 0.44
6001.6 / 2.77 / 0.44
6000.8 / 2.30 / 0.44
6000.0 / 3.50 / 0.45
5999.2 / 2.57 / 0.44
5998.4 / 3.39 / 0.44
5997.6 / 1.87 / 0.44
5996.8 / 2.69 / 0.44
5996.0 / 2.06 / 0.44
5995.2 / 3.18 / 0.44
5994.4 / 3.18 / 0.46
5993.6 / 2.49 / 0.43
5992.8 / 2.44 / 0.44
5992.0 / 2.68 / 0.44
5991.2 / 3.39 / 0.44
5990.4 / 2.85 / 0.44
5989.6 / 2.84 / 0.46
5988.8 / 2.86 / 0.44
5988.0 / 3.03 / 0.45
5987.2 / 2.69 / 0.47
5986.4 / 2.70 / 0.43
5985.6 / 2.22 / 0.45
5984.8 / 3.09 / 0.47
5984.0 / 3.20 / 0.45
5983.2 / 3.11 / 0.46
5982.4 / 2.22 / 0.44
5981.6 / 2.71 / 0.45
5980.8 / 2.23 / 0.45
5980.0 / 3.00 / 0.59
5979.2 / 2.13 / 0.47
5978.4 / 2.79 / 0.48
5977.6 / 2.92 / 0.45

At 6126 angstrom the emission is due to Hbeta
